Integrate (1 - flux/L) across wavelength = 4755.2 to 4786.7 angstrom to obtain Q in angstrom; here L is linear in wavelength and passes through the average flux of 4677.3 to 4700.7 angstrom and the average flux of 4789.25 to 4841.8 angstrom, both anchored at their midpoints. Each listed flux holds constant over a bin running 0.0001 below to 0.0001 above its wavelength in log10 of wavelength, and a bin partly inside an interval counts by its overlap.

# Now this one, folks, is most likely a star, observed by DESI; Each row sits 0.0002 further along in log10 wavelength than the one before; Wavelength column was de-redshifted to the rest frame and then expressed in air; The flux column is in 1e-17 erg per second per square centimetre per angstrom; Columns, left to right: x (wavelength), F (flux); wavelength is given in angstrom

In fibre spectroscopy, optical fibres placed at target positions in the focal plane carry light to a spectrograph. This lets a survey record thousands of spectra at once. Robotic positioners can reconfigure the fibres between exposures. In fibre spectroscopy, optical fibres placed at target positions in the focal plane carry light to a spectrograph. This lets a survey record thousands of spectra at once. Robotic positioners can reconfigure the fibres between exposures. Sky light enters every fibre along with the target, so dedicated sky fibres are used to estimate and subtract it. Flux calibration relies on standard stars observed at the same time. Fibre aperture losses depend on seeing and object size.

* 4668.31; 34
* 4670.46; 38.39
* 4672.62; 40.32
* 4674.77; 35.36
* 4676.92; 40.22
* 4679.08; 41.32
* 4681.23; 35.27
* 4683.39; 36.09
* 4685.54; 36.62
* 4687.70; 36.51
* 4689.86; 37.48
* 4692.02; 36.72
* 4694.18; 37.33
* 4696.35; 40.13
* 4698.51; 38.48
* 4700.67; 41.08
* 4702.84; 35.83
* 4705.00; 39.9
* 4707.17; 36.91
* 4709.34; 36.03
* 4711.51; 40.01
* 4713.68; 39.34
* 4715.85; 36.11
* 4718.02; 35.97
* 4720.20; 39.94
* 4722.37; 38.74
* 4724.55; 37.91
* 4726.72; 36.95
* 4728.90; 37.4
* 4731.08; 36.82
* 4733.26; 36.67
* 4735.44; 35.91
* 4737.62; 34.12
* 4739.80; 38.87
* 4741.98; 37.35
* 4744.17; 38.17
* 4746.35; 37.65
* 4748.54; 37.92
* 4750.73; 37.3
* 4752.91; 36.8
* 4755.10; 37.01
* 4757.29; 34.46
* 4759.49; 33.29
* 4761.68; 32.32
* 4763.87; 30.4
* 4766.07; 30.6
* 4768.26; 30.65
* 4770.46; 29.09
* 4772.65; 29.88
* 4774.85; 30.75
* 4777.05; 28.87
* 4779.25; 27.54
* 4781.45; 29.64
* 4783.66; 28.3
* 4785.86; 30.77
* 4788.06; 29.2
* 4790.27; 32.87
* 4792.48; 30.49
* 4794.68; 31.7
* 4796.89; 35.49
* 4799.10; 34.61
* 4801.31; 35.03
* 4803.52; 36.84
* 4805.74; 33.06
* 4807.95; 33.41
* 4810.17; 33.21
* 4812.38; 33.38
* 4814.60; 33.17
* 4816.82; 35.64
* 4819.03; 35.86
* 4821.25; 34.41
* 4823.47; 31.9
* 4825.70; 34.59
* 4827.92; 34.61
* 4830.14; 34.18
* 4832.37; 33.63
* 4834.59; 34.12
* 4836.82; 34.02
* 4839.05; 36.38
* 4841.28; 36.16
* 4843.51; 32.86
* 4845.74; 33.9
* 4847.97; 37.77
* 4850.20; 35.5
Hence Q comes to 4.2 angstrom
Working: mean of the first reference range 37.8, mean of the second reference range 34.1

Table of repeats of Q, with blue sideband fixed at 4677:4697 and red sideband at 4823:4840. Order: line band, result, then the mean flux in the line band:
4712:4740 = -0.5 angstrom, 37.3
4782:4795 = 1.8 angstrom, 30.4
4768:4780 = 2.1 angstrom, 29.4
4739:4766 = 0.3 angstrom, 35.7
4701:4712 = -0.2 angstrom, 37.8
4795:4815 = 0.4 angstrom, 34.2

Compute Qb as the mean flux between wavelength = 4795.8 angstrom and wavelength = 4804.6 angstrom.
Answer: 35.5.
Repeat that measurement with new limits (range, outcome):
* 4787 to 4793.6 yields 30.9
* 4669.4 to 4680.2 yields 39.1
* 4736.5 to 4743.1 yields 36.8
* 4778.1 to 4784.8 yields 28.5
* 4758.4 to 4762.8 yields 32.8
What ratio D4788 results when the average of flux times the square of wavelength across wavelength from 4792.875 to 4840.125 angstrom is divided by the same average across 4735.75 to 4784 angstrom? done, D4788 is 1.1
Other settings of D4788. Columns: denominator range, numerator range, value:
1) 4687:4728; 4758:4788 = 0.82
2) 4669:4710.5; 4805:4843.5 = 0.96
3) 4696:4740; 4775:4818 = 0.88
